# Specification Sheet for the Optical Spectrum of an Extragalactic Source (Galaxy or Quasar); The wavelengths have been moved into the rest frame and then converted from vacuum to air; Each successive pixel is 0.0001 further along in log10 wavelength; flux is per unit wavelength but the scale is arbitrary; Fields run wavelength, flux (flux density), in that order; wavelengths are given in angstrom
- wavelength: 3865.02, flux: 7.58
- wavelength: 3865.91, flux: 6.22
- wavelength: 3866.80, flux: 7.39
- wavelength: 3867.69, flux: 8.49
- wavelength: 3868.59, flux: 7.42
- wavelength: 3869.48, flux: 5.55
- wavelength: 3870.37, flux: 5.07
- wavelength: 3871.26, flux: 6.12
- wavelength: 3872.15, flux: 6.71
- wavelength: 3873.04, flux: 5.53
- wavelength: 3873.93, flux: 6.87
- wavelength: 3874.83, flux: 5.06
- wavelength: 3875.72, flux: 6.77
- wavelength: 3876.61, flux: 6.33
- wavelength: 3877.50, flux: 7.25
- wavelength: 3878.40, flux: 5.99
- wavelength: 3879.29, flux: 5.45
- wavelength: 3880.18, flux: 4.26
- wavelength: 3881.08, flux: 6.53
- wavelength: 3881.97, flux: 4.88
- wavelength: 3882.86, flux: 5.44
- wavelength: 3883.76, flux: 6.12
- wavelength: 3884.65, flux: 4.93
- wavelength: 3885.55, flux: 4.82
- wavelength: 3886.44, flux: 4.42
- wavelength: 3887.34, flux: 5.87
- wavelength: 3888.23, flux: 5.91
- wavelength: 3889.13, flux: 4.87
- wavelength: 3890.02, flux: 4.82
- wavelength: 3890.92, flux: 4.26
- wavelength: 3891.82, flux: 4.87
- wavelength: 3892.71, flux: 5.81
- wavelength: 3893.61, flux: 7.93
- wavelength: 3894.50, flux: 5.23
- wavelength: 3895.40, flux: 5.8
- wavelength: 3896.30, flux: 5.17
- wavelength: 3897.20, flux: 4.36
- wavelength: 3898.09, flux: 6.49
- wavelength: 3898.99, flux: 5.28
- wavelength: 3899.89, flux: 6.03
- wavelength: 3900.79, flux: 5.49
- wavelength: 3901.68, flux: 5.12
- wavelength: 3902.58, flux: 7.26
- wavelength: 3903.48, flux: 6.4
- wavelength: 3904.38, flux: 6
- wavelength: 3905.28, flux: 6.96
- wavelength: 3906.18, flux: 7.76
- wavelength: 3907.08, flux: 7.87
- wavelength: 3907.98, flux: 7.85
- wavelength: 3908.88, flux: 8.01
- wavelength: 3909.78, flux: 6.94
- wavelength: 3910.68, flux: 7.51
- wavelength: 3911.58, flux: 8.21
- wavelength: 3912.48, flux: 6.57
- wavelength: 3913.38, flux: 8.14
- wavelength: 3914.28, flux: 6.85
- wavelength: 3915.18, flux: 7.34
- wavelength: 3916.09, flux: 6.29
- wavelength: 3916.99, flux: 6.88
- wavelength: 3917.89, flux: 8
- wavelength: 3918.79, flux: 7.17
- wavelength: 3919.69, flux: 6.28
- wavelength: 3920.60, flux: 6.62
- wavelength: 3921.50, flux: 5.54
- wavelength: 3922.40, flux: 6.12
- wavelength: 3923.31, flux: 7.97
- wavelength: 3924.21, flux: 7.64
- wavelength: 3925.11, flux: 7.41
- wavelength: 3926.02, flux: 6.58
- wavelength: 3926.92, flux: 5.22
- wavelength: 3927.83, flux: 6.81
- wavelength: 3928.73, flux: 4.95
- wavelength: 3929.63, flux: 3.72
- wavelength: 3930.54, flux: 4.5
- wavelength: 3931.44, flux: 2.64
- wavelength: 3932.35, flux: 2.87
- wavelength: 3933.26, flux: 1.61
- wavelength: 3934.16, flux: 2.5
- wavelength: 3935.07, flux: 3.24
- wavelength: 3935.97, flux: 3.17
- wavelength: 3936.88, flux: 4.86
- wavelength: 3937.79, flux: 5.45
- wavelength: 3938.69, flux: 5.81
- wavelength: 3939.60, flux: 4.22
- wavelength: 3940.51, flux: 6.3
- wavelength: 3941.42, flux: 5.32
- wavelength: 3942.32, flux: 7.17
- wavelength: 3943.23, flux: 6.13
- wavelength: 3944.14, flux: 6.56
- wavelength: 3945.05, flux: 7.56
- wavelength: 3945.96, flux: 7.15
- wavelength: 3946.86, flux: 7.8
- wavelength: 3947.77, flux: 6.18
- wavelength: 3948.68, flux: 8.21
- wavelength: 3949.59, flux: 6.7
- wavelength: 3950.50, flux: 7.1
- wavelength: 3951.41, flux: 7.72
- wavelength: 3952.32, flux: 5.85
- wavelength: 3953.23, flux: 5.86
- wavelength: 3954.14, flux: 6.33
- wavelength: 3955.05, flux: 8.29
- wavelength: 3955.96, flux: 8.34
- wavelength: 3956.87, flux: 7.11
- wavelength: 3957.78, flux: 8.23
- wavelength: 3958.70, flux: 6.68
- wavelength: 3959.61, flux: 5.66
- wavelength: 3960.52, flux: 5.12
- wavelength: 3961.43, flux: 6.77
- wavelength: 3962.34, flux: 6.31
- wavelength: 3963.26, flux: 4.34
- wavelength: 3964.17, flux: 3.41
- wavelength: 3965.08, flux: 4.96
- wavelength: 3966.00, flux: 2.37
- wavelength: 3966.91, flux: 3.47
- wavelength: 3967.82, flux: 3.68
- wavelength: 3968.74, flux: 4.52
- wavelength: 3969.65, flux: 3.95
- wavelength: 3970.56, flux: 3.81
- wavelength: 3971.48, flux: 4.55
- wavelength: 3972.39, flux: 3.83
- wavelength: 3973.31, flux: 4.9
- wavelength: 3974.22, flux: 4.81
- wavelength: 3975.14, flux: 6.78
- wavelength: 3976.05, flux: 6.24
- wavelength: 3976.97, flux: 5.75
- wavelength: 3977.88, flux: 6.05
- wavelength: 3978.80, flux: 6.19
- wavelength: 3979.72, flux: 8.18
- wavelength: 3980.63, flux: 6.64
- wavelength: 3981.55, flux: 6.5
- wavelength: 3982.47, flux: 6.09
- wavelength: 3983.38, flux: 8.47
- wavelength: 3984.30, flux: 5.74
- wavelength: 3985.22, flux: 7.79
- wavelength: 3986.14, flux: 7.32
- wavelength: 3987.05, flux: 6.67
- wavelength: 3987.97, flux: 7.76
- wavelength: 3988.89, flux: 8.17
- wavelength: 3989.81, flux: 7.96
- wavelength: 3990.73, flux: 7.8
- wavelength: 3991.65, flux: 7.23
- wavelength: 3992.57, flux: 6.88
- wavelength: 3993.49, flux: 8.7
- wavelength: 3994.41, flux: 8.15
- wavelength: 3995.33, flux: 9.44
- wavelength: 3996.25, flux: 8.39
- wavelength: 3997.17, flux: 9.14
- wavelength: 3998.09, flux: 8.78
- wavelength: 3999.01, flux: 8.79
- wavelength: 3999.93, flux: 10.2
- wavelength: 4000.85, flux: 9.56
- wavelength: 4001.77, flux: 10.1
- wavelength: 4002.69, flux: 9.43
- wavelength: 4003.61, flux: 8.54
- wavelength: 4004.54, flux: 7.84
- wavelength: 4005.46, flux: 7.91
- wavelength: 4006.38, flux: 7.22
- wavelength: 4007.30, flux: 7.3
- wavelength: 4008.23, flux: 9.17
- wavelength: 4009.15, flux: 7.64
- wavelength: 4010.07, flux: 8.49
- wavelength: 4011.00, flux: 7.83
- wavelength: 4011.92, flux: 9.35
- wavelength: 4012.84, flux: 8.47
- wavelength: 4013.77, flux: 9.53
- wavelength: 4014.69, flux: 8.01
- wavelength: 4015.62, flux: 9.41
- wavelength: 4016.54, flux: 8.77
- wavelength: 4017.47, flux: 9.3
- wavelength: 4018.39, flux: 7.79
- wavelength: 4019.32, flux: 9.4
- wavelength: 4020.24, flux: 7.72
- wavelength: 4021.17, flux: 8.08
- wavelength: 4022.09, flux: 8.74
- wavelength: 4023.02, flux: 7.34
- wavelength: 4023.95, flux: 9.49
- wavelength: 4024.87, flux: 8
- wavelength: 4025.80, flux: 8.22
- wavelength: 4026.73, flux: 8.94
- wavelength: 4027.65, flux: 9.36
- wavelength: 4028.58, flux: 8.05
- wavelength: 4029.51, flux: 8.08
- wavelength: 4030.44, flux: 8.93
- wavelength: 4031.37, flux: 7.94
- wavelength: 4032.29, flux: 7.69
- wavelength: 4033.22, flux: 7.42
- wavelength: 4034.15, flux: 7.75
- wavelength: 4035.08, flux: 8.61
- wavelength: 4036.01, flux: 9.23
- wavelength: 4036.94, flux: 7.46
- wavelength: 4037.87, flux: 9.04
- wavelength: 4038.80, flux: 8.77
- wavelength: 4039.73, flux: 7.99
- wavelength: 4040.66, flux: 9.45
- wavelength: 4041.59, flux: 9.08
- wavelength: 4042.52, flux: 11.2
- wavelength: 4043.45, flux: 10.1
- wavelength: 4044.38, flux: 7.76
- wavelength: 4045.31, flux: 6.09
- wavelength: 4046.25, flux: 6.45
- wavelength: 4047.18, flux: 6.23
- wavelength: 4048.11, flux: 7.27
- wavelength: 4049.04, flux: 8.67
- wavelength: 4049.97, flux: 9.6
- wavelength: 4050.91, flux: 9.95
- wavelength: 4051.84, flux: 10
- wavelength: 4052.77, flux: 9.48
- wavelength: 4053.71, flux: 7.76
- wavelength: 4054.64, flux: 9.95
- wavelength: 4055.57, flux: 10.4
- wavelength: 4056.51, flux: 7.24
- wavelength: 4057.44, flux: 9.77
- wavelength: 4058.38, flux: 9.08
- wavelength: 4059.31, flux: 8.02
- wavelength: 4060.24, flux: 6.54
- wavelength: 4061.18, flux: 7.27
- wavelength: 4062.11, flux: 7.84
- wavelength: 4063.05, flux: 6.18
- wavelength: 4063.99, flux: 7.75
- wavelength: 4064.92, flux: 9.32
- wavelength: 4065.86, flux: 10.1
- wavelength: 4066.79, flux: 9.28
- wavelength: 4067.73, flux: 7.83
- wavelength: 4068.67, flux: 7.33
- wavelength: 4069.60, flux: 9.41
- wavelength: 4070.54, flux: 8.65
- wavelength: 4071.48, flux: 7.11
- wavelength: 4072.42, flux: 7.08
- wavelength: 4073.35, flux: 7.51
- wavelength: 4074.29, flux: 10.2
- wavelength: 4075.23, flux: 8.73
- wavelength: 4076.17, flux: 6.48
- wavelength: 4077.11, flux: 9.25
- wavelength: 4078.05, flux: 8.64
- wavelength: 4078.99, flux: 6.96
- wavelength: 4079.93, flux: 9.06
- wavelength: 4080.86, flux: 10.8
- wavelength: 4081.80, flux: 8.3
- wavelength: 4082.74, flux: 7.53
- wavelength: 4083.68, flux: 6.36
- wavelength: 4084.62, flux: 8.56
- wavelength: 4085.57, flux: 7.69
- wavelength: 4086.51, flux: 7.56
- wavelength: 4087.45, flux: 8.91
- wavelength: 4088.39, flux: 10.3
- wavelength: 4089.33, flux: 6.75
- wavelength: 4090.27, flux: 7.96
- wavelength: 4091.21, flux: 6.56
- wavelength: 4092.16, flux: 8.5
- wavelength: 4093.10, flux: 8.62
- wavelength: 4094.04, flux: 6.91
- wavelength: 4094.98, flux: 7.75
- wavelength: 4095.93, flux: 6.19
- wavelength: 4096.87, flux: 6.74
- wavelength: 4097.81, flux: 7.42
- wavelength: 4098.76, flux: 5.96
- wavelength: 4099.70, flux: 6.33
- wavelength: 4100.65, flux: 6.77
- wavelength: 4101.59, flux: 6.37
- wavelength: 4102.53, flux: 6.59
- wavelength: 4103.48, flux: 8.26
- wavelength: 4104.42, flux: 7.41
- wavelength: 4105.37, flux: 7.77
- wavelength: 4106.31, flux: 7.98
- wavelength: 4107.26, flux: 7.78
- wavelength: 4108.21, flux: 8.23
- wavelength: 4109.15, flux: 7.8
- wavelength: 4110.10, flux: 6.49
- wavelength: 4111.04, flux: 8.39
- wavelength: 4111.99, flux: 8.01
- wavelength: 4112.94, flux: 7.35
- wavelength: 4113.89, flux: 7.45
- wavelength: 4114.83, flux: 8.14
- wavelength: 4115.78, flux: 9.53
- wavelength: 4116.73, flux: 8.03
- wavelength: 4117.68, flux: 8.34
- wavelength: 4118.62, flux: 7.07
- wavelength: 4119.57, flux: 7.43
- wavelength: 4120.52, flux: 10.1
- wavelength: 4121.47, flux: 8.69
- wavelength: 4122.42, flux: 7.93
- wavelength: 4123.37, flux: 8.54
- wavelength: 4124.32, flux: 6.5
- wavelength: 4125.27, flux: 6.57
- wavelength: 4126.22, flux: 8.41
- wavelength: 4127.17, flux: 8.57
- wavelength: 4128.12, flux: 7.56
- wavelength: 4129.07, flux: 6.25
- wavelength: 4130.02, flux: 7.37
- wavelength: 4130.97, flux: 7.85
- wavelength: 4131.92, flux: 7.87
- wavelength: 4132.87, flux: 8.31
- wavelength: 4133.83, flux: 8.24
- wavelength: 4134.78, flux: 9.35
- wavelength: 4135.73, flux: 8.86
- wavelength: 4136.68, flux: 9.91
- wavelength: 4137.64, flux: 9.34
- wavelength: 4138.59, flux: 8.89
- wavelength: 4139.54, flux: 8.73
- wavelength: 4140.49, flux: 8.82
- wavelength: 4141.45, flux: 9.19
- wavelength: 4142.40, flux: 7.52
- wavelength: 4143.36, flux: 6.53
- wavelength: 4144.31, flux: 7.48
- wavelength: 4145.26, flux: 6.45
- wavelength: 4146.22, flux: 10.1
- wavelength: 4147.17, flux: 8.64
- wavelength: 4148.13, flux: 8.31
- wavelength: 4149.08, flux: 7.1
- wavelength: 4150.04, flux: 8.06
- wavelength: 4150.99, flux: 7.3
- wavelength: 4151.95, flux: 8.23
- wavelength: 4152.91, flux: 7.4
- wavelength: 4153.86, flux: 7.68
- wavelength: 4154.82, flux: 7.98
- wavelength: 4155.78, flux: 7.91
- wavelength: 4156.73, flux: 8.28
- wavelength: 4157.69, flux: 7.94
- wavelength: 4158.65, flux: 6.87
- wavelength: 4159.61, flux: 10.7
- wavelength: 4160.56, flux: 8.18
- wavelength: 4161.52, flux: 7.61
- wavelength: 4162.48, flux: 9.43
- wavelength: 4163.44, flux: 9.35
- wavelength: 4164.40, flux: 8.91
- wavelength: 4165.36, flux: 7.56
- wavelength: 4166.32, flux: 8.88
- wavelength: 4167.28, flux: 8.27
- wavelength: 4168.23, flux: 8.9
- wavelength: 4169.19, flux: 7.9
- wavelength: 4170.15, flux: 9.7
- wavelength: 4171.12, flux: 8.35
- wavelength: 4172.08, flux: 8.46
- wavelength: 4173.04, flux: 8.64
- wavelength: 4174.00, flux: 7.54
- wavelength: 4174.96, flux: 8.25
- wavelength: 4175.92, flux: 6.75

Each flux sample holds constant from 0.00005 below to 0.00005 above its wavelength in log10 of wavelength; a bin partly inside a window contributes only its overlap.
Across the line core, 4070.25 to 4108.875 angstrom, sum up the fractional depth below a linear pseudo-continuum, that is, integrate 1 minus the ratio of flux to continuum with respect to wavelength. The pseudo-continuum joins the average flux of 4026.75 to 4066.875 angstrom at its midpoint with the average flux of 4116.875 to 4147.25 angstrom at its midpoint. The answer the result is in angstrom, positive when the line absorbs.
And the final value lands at 2.6 angstrom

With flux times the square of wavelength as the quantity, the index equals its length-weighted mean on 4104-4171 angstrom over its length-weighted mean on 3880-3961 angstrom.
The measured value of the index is 1.49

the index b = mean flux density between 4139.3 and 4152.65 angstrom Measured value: 8.01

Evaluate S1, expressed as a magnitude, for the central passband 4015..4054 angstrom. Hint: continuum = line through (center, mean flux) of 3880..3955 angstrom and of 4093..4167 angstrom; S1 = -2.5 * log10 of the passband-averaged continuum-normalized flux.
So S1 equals -0.20 mag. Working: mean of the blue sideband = 6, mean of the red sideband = 7.94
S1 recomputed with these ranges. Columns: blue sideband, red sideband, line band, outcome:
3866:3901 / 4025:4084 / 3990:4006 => -0.15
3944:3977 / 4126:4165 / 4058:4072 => -0.13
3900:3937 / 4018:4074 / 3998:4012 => -0.13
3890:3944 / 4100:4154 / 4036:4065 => -0.17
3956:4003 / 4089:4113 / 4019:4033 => -0.21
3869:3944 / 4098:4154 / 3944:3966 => -0.03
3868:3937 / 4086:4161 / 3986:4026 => -0.23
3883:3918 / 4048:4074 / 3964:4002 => 0.12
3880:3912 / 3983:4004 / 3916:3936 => 0.23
